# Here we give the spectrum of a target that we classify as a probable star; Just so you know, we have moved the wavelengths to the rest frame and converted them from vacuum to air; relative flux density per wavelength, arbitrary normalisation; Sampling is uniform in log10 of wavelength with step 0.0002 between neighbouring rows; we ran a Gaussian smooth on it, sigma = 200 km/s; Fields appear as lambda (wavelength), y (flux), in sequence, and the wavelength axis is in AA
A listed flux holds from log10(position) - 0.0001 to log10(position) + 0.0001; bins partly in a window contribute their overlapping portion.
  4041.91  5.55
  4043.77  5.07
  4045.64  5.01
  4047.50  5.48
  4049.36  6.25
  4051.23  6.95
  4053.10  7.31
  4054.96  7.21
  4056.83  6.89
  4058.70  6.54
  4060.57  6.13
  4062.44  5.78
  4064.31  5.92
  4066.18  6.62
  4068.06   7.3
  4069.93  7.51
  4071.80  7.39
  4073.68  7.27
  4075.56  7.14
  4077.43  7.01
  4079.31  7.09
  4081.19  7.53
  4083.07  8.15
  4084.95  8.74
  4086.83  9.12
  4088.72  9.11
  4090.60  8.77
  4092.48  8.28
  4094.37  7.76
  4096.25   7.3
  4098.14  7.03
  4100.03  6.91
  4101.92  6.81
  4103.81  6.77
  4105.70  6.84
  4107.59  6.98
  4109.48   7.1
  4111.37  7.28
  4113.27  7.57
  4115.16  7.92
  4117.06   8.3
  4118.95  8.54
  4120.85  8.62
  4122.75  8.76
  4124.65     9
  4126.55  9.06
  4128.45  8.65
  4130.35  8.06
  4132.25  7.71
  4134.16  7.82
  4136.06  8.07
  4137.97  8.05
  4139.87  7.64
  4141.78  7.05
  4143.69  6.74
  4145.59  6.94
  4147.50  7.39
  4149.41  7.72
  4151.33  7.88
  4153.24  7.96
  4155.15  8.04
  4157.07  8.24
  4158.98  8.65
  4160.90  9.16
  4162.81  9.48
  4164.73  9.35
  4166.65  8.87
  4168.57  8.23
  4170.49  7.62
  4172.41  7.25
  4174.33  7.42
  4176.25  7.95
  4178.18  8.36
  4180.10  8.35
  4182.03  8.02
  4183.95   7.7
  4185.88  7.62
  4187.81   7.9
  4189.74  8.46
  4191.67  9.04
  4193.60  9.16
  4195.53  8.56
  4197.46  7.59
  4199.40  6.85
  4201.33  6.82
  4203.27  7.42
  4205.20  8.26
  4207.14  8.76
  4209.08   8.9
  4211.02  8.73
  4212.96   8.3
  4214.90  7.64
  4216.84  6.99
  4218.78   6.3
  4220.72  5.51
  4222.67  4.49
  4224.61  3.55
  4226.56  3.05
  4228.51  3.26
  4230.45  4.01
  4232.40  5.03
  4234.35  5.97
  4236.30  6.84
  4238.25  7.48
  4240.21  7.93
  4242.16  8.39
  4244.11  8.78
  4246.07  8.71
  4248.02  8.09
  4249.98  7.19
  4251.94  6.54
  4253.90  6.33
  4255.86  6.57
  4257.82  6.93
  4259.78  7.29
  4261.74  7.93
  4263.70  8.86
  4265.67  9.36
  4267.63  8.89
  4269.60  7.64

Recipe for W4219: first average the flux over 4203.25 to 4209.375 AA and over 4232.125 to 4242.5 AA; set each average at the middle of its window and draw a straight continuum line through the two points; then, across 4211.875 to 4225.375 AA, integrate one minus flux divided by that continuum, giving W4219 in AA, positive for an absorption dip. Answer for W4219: 2.94 AA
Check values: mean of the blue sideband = 8.42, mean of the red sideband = 6.98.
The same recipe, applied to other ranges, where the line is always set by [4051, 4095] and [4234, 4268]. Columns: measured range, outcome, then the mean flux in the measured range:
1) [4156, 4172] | -2.3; 8.64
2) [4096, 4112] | 1.0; 6.98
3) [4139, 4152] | 0.3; 7.32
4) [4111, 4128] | -2.1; 8.38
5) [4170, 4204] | -1.4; 7.9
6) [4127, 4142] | -0.9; 7.96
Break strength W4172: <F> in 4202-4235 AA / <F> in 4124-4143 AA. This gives 0.77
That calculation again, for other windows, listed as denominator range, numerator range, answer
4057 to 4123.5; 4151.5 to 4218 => 1.09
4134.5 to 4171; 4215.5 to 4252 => 0.77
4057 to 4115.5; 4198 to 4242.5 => 0.89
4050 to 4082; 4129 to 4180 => 1.16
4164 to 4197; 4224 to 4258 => 0.78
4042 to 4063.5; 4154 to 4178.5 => 1.34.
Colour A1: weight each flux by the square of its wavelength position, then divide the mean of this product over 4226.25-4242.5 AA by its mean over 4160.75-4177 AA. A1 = 0.72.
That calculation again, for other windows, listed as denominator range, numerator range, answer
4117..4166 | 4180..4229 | 0.91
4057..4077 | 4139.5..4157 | 1.15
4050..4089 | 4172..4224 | 1.13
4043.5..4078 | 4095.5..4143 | 1.21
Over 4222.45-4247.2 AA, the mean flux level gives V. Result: 6.02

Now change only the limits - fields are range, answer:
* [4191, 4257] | 6.96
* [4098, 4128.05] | 7.75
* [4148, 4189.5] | 8.17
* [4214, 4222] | 6.52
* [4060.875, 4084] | 7.03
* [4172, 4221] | 7.88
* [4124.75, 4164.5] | 8.06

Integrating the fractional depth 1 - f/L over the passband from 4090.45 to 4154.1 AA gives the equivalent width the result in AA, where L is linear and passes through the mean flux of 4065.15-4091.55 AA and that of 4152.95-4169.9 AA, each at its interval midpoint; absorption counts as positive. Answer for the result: 3.9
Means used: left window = 7.76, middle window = 7.73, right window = 8.67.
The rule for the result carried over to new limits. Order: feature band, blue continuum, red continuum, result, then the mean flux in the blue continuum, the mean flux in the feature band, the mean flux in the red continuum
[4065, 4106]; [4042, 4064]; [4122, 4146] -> -3.91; 6.2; 7.57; 7.98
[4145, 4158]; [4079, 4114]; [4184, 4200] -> 0.29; 7.65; 7.75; 8.15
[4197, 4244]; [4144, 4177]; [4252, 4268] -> 7.35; 8.1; 6.61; 7.66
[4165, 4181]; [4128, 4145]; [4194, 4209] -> -0.53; 7.71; 8.06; 7.87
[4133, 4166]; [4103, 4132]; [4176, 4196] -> 0.41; 7.97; 8.02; 8.29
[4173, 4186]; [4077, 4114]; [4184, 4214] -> 0.20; 7.61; 7.92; 8.14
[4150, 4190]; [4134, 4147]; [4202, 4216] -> -2.14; 7.45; 8.2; 8.24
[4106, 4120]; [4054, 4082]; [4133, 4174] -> -0.31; 6.89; 7.64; 8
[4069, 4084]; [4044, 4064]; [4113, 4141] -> -1.05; 6.3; 7.39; 8.26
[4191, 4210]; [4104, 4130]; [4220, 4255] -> -3.87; 8.01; 8.12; 6.18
